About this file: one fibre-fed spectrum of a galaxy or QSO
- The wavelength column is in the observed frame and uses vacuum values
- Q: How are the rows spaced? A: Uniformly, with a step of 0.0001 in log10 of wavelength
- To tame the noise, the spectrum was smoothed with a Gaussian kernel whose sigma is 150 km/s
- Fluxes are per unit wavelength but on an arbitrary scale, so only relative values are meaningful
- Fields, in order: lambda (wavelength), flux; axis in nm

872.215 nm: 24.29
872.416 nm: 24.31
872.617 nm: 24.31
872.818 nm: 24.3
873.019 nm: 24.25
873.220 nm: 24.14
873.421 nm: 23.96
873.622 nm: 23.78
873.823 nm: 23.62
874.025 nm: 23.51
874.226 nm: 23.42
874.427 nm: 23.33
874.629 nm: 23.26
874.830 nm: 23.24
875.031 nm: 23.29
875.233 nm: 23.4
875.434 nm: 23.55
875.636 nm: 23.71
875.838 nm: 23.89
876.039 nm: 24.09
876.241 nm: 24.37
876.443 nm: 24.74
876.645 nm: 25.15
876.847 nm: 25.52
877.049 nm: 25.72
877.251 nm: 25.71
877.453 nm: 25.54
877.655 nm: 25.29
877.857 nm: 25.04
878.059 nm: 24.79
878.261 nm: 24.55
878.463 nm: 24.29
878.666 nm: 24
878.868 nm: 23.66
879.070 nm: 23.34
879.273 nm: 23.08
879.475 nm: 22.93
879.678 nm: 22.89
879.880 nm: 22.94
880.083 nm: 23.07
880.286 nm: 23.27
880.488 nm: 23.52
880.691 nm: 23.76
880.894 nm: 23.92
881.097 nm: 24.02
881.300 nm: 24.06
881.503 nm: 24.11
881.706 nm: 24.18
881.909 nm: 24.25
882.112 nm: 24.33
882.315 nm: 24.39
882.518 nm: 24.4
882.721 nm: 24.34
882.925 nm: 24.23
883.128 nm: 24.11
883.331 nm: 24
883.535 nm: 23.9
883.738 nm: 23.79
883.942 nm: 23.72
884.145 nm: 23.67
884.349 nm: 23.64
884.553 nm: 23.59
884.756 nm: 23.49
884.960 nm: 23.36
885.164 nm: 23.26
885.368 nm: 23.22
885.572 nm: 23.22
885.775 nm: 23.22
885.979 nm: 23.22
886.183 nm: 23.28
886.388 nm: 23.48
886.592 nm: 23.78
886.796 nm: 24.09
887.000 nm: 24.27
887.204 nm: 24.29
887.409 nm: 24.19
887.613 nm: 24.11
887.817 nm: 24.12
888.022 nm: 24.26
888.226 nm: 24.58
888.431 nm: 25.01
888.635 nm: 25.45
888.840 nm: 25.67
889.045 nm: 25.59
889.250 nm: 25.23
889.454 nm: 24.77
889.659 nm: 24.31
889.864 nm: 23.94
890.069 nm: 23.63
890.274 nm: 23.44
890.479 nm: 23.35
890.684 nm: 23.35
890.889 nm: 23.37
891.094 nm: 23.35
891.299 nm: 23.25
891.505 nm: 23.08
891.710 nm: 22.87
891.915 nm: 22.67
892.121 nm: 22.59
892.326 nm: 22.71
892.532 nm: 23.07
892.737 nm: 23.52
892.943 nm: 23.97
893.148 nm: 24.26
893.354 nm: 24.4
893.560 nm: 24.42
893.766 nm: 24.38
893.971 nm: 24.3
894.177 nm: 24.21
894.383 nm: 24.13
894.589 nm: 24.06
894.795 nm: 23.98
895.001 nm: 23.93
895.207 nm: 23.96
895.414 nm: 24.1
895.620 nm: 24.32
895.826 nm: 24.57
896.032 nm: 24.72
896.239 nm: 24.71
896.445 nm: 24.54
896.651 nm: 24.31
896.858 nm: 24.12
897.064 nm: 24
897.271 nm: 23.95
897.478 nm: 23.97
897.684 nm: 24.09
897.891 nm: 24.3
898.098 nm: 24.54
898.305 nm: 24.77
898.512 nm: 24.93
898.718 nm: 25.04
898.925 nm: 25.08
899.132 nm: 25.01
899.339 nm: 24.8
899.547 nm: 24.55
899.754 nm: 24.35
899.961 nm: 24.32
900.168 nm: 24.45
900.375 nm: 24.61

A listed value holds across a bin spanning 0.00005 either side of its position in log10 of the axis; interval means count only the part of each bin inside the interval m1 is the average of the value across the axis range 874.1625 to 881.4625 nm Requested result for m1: 24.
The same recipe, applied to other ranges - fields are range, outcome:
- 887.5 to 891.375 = 24.3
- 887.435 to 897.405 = 24.1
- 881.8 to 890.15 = 24.1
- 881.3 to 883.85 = 24.2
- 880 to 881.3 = 23.6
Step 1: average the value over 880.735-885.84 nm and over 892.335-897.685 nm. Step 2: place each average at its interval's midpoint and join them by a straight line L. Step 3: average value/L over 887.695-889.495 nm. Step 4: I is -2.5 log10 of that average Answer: -0.04 mag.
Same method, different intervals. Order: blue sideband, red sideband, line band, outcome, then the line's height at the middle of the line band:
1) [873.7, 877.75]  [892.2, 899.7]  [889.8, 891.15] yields 0.03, 24.3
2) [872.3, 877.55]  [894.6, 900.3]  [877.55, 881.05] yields 0.02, 24.2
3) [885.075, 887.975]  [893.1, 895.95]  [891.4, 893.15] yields 0.04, 24.1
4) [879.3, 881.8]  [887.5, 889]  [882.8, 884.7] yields 0.01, 24.1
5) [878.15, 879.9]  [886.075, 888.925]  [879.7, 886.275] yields 0.01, 23.9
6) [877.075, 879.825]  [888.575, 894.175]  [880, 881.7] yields 0.02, 24.2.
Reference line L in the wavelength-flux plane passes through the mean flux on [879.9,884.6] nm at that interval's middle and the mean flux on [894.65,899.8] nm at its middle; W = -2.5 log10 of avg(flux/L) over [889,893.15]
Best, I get 0.03 mag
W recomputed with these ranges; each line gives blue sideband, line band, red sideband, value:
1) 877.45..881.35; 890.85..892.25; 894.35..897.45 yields 0.05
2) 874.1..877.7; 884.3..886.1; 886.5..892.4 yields 0.03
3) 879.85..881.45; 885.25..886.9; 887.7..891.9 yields 0.02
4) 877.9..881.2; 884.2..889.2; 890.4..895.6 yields -0.02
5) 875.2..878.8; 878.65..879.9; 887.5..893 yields 0.06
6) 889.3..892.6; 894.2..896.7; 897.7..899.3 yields 0.00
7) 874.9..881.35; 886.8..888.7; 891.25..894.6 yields -0.03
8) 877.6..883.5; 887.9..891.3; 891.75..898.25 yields -0.01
